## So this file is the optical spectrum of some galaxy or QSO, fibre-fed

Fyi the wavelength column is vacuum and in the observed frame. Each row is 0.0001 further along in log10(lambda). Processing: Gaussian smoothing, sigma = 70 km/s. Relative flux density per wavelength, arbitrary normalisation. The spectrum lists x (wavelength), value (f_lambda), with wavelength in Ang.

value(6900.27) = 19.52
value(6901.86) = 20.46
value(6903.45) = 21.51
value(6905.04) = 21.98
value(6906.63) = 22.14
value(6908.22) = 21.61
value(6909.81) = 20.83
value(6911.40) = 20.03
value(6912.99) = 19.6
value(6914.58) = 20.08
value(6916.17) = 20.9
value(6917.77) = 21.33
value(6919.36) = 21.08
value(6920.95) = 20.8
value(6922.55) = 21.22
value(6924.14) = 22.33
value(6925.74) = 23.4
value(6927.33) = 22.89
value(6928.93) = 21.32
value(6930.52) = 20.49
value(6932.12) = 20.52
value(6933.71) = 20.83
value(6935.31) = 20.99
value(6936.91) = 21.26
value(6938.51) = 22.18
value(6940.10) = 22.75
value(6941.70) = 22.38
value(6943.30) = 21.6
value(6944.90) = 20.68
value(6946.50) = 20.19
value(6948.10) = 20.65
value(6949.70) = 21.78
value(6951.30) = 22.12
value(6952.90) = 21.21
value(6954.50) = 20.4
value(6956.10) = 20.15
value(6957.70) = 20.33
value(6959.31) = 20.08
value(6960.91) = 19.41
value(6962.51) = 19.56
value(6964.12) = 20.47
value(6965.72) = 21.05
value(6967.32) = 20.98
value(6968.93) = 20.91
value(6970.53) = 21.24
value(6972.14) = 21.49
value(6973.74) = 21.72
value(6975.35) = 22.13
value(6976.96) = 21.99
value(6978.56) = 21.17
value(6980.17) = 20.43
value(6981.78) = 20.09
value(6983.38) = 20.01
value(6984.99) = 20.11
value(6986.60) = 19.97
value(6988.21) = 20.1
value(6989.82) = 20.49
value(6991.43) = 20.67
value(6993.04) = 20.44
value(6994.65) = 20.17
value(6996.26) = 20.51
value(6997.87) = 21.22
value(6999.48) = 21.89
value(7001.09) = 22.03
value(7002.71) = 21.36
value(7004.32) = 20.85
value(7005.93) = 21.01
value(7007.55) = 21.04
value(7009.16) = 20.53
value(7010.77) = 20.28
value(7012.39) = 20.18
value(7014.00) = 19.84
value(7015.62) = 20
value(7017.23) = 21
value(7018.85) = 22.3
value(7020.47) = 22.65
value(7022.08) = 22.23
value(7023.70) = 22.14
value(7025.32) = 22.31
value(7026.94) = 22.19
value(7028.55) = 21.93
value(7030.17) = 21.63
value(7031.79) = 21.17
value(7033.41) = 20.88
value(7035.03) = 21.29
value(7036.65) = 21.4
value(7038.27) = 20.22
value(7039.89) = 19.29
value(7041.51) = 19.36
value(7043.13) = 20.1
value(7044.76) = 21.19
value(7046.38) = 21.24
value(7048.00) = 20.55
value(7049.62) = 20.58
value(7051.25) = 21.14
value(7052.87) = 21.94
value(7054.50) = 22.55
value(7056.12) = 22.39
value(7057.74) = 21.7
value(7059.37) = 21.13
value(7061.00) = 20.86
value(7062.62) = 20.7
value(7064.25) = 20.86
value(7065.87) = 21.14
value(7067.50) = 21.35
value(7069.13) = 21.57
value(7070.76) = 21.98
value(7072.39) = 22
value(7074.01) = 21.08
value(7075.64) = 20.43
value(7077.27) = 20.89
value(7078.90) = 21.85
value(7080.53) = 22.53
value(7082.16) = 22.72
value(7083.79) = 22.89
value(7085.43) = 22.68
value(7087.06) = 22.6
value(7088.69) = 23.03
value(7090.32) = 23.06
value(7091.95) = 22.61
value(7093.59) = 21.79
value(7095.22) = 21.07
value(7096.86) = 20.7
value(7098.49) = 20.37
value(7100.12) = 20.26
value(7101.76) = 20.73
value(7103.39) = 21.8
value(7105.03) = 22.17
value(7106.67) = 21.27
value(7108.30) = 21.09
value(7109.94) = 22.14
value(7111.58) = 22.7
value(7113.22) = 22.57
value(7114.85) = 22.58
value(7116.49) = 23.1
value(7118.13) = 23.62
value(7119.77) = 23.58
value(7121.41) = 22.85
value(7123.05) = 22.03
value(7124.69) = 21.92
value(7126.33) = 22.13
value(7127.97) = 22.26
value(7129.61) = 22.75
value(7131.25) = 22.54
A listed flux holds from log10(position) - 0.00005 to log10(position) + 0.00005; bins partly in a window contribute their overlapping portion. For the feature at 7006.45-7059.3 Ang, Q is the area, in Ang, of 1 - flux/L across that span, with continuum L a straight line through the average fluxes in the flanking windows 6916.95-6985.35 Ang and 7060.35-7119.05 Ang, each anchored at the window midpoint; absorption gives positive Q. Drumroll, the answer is 0.9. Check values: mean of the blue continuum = 21.1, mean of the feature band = 21.2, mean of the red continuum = 21.8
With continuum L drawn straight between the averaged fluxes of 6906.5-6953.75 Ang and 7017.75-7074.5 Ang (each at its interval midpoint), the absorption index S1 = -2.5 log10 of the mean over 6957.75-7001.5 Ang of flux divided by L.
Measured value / 0.030 mag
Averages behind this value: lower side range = 21.3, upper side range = 21.3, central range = 20.7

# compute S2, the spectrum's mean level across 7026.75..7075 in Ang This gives 21.2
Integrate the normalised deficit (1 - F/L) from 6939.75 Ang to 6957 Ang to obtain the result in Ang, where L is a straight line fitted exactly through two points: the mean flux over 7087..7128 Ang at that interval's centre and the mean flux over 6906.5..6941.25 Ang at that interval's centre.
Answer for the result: 0.1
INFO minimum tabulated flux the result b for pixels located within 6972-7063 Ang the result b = 19.29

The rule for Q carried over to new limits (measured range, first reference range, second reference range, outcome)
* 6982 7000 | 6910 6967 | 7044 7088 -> 0.7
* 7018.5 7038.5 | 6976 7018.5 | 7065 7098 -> -0.6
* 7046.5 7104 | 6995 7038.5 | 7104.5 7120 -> 1.1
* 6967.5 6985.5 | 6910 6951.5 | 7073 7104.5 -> 0.3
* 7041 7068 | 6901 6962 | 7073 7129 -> 0.8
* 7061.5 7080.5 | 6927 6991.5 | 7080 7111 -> 0.3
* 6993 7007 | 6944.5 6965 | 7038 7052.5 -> -0.4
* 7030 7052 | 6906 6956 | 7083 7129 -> 1.1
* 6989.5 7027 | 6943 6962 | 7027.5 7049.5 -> -0.7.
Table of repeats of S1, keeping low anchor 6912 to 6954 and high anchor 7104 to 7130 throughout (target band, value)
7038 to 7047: 0.09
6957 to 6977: 0.04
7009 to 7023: 0.04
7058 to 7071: 0.05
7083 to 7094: -0.02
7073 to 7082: 0.03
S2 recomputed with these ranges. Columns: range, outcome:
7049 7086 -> 21.6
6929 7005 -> 20.9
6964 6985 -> 21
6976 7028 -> 21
